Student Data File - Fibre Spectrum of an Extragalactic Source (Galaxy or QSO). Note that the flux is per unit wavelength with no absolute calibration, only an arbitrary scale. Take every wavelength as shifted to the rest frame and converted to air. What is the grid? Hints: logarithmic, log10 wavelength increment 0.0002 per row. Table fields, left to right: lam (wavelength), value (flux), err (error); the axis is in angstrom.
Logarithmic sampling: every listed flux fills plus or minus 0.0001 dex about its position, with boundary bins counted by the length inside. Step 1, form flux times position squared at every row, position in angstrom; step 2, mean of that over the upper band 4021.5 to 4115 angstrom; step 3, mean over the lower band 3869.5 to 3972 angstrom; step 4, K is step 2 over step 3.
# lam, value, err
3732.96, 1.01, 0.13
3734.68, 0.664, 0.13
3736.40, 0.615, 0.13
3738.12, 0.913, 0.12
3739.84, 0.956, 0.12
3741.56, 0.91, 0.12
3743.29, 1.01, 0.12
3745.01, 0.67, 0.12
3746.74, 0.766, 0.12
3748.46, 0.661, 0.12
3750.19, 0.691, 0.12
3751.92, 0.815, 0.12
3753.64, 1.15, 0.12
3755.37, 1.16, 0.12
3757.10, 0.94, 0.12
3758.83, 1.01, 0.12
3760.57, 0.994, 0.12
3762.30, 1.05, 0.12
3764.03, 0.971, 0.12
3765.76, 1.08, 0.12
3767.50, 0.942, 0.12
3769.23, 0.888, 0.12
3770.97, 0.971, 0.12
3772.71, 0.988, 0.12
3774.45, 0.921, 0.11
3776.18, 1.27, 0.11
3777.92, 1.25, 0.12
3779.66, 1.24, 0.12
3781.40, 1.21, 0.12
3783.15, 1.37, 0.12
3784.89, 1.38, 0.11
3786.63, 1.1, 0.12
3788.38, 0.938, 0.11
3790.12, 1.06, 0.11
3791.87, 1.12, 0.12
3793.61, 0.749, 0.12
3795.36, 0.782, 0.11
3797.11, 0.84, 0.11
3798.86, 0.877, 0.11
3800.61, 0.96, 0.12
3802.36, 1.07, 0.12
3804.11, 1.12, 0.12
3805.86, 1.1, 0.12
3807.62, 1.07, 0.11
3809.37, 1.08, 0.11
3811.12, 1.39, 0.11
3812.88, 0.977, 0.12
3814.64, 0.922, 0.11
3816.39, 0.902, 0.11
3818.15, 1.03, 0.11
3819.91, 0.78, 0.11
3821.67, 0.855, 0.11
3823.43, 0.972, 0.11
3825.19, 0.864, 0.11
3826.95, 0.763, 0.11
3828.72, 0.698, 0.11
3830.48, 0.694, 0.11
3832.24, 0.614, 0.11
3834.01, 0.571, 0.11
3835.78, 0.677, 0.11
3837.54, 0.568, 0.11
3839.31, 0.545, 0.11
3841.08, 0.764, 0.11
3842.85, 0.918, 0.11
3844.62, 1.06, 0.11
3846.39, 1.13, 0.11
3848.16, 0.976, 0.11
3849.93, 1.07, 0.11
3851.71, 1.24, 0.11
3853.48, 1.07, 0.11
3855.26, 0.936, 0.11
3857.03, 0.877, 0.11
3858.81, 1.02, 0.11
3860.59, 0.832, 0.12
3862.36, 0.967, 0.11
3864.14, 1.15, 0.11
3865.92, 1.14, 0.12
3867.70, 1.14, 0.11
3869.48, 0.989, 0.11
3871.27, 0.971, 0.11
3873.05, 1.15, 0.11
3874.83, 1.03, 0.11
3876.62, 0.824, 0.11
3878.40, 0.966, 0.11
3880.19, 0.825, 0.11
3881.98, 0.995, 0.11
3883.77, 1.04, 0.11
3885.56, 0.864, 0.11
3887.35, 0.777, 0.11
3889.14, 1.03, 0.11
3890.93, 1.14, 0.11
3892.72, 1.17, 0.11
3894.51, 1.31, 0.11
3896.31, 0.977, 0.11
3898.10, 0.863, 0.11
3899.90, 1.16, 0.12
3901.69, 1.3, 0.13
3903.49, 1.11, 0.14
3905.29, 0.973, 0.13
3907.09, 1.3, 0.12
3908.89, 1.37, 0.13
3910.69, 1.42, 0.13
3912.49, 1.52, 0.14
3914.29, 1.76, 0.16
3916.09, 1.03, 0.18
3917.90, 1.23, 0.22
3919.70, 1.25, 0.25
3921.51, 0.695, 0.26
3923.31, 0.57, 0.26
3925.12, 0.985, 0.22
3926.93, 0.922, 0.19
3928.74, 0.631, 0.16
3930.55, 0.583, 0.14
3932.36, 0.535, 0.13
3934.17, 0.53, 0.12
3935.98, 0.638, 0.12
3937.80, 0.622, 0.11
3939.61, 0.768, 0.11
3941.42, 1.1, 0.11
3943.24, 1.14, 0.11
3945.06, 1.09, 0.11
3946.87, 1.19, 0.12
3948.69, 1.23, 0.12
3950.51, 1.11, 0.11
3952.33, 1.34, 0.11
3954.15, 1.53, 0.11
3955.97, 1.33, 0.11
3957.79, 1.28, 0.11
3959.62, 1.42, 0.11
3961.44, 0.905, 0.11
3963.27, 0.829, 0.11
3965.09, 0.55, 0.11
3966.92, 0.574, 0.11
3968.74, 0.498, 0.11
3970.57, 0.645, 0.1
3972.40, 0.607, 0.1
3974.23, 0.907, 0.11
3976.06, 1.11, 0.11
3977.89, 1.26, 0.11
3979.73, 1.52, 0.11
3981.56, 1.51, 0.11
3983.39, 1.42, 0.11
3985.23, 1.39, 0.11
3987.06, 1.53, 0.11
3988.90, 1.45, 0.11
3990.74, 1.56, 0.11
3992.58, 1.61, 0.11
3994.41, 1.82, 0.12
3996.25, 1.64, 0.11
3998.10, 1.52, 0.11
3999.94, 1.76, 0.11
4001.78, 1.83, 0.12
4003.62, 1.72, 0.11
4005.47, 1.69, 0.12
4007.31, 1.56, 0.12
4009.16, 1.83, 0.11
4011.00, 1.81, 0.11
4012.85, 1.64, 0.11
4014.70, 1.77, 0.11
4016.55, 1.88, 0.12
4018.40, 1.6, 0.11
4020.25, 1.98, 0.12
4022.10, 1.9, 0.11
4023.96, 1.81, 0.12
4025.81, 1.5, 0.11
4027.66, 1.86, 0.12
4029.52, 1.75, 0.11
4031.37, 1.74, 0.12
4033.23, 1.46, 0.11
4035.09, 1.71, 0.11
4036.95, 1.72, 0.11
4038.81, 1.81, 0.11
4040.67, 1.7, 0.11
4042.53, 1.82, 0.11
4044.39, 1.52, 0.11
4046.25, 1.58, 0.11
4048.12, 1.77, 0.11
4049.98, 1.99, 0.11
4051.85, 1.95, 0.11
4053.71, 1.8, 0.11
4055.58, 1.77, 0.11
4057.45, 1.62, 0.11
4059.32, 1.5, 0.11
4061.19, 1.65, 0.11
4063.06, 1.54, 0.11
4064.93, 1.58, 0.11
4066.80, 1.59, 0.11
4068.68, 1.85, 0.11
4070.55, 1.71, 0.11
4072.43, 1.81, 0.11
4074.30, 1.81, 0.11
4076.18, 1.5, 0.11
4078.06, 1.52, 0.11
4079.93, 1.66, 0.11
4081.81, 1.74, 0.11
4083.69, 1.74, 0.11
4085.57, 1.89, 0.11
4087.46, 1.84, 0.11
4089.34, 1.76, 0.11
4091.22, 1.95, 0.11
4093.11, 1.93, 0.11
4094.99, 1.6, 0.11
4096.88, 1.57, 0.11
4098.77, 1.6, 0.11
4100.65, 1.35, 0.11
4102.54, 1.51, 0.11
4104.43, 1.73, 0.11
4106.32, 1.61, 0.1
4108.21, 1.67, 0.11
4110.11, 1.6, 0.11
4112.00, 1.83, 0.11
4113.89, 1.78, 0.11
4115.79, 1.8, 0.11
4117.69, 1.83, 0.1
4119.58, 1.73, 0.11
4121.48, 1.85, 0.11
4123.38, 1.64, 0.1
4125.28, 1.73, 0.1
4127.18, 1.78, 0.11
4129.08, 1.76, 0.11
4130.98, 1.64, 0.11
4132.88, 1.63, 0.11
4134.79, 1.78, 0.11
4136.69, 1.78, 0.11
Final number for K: 1.8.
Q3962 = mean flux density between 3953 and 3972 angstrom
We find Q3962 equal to 0.951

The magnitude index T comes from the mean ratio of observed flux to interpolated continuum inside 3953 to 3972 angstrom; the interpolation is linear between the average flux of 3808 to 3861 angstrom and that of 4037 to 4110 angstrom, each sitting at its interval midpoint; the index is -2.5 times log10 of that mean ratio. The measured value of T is 0.354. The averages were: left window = 0.895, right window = 1.7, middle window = 0.951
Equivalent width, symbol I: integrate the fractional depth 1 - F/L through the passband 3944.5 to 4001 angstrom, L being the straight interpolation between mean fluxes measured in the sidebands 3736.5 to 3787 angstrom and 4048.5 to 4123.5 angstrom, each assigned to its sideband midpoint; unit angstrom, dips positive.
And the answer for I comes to 9.0 angstrom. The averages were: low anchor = 1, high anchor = 1.71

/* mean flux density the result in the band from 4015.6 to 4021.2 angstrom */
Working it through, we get 1.82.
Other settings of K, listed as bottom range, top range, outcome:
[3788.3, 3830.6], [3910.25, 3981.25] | 1.13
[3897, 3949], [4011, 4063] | 1.81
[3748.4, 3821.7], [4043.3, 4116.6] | 1.93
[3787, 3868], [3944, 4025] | 1.62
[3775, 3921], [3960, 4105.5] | 1.69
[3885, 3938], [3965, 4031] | 1.54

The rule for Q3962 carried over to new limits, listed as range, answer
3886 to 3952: 1.03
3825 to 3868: 0.889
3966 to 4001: 1.28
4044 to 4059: 1.75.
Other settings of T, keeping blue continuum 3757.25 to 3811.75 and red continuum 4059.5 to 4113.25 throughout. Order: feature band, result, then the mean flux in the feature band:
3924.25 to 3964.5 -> 0.38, 0.984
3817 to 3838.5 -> 0.45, 0.758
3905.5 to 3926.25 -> 0.12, 1.18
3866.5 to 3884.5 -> 0.24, 0.995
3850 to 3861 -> 0.19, 1.01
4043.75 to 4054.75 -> -0.11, 1.78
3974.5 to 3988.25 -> 0.07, 1.37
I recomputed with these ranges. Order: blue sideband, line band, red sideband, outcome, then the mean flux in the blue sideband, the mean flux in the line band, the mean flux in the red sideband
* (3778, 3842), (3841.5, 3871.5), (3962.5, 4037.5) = 1.2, 0.938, 1.03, 1.48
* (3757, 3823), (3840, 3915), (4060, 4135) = 9.4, 1.03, 1.07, 1.7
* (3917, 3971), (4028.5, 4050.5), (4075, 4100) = -4.0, 0.927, 1.71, 1.71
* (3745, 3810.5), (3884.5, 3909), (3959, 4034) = 3.2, 1.01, 1.09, 1.45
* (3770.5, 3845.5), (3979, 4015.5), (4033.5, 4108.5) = -3.4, 0.953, 1.63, 1.7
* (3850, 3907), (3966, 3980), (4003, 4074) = 5.7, 1.03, 0.861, 1.72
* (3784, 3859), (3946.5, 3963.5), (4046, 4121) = 1.2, 0.932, 1.23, 1.71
